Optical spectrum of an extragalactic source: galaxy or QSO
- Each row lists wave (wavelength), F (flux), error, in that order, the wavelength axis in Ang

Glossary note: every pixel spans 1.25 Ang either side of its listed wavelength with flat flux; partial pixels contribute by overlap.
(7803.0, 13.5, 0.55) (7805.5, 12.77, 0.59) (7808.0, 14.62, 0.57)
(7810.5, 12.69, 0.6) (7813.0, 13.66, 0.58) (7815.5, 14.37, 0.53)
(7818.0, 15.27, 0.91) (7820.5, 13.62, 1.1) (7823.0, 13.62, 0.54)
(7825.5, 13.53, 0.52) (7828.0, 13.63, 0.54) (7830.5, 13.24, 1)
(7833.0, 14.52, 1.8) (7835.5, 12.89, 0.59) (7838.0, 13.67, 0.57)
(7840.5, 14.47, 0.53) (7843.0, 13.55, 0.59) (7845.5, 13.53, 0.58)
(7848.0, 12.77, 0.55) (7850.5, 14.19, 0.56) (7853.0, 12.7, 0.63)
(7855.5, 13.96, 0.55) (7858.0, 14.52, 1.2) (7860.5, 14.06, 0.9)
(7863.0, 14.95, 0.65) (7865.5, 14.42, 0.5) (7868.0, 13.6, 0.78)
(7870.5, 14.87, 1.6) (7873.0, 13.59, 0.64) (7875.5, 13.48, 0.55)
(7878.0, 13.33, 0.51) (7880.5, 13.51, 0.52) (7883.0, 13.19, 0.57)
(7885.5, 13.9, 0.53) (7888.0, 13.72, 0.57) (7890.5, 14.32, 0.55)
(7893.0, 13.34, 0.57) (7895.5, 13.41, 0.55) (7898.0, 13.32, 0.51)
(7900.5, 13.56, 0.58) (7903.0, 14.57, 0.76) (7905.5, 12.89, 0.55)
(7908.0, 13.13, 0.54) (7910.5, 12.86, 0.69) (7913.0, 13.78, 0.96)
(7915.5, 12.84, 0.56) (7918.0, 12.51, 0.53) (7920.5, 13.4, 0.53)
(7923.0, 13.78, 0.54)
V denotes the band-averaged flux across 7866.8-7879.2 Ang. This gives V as 13.8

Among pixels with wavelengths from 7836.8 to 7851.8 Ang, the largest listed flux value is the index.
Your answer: 14.47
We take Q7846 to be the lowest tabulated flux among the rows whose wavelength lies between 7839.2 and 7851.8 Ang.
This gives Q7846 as 12.77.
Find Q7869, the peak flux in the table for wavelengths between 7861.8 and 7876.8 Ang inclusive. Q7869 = 14.95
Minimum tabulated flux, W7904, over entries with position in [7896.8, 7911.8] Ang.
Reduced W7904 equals 12.86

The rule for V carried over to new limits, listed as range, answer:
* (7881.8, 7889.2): 13.6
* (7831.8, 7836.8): 13.7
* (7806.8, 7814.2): 13.7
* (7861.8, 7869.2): 14.3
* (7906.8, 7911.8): 13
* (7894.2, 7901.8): 13.4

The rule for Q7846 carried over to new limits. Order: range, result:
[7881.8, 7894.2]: 13.19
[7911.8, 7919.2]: 12.51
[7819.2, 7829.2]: 13.53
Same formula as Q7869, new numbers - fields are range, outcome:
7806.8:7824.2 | 15.27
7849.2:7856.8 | 14.19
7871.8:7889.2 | 13.9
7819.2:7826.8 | 13.62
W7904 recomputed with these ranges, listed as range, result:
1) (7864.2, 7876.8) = 13.48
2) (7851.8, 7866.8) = 12.7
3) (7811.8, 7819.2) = 13.66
